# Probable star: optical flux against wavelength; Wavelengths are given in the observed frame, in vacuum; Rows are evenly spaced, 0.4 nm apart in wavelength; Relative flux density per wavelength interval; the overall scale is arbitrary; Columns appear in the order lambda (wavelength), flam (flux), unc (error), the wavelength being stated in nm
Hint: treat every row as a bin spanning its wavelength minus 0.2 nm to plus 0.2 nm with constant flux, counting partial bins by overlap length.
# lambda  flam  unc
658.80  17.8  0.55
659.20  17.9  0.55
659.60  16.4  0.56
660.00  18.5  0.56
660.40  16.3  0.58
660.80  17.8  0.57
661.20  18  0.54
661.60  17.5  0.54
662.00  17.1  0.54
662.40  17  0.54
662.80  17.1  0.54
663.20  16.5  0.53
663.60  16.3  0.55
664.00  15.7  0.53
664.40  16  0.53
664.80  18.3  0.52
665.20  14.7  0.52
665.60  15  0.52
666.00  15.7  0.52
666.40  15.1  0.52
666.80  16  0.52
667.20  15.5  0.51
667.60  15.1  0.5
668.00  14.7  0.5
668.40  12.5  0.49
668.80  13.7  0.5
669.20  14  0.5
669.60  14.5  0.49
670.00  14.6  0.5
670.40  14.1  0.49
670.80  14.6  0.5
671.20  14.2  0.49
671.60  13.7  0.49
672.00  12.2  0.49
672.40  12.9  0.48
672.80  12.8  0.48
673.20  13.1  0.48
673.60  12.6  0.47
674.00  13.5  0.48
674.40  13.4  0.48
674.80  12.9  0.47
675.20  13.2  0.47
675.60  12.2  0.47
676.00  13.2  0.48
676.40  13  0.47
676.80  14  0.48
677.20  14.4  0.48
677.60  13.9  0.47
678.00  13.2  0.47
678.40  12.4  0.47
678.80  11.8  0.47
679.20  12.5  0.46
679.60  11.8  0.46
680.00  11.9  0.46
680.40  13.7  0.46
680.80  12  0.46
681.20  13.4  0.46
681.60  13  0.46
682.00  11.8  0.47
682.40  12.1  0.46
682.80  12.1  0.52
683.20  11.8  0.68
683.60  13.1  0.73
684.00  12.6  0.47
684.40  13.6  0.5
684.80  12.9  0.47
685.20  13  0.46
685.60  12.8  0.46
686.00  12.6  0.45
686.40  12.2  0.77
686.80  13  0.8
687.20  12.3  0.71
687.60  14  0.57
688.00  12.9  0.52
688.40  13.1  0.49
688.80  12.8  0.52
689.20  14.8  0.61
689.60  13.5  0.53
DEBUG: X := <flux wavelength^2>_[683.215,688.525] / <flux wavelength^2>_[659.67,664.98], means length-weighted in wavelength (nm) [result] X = 0.81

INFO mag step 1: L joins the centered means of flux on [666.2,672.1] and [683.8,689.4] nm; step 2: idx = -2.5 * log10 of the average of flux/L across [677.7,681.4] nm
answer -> 0.084 mag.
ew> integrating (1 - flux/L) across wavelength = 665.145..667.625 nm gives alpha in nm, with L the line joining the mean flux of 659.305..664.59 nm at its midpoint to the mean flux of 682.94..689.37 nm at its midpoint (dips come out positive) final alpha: 0.13 nm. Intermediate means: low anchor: 17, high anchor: 13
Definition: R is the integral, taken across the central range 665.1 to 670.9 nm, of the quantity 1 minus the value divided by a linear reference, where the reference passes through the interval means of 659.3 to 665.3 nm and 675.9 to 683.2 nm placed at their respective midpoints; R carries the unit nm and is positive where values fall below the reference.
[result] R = 0.34 nm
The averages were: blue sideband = 16.9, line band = 14.7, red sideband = 12.8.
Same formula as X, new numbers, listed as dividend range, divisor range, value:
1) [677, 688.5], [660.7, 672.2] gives 0.87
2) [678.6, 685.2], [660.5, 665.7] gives 0.79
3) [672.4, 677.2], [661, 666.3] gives 0.82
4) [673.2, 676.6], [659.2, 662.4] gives 0.78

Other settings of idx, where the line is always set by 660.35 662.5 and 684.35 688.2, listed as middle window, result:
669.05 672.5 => 0.13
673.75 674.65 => 0.13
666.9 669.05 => 0.13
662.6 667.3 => 0.05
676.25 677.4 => 0.06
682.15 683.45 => 0.13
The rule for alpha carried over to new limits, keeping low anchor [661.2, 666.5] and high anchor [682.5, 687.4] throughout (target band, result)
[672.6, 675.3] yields 0.28 nm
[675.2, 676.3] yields 0.11 nm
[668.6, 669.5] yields 0.09 nm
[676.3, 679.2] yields 0.15 nm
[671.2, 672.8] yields 0.20 nm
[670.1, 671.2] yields 0.06 nm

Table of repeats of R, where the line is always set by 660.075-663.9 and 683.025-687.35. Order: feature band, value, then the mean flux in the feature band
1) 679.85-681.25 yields 0.091 nm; 12.7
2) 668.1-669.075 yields 0.154 nm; 13.3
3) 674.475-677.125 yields 0.242 nm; 13.2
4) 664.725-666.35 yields 0.074 nm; 15.7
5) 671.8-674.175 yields 0.343 nm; 12.8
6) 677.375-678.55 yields 0.072 nm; 13.2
